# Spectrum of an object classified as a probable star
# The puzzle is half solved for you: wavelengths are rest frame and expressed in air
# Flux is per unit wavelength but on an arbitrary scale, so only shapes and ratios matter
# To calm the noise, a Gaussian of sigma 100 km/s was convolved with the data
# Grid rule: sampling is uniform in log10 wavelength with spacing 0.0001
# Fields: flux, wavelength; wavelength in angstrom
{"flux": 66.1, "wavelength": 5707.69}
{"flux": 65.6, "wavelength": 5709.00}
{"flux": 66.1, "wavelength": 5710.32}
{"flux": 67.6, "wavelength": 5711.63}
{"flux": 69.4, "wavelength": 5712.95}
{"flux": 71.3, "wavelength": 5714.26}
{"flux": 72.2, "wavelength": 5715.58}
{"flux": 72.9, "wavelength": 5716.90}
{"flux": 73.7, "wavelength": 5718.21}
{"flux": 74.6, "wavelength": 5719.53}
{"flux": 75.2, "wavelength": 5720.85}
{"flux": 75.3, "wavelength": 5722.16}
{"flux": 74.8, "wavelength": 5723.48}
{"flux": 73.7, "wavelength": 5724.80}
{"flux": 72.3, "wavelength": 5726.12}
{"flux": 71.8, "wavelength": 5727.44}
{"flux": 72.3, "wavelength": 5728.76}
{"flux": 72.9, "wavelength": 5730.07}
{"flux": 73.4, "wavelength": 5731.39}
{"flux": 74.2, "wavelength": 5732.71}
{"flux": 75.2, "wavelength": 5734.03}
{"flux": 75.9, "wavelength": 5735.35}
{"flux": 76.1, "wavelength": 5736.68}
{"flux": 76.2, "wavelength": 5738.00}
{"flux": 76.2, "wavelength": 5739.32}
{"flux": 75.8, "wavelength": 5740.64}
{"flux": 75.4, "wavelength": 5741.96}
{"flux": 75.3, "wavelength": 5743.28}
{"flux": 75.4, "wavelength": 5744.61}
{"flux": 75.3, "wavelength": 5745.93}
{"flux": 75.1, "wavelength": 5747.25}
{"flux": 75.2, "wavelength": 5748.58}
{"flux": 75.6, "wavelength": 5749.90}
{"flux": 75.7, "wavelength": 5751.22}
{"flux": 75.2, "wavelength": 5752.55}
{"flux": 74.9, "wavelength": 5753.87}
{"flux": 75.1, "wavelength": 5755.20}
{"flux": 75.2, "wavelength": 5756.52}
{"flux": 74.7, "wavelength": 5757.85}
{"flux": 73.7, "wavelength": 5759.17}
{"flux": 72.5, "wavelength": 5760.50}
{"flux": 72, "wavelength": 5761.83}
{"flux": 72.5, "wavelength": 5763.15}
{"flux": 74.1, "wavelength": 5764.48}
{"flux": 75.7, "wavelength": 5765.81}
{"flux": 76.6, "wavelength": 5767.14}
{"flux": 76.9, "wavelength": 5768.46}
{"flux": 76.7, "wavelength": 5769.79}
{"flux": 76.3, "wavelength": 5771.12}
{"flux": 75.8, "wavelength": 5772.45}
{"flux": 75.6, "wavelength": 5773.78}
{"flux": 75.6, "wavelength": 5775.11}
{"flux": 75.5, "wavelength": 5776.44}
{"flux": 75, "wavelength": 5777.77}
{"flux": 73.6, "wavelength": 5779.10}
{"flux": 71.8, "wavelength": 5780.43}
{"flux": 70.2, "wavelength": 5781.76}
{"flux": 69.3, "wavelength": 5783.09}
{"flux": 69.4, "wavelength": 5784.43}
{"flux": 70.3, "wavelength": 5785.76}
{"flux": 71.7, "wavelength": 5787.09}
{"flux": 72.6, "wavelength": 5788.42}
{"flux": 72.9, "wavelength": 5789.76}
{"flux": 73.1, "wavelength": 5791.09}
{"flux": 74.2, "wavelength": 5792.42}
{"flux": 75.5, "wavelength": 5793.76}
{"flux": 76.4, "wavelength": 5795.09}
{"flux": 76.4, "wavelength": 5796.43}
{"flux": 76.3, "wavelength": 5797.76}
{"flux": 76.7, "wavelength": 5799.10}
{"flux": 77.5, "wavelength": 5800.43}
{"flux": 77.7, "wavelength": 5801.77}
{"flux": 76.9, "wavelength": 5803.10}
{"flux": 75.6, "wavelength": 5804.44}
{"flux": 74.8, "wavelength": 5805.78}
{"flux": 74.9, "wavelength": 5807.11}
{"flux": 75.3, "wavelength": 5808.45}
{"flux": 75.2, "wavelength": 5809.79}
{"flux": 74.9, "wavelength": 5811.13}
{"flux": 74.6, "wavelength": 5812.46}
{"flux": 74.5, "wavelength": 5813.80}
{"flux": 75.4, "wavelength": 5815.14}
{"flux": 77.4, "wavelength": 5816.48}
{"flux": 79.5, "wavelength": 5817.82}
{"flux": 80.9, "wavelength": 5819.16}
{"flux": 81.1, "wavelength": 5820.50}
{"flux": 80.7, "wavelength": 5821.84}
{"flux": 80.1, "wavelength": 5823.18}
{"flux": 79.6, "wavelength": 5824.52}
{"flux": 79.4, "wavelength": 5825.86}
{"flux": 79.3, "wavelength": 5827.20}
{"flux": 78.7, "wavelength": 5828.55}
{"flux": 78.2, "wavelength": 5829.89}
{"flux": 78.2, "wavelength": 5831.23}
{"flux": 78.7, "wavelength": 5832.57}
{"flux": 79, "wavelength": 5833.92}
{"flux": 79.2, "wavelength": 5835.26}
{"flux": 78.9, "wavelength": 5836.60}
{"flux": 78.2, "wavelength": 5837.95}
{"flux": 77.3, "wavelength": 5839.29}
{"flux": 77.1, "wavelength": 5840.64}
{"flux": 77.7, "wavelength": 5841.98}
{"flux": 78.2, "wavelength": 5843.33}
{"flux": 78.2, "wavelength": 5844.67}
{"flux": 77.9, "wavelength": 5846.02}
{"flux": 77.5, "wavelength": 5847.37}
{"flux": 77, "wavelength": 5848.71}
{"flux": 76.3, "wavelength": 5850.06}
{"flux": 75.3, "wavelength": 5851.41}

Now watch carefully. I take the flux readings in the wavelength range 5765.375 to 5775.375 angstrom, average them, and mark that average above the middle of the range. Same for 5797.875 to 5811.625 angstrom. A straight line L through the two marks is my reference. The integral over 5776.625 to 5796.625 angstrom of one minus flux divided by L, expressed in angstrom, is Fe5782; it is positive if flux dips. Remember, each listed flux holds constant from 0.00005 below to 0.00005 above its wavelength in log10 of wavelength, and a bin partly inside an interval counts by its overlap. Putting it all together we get 0.9 angstrom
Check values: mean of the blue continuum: 76.2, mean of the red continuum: 76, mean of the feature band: 72.8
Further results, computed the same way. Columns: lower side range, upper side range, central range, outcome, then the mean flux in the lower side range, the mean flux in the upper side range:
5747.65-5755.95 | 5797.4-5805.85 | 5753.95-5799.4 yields 1.09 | 75.3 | 76.6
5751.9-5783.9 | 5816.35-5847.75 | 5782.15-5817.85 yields 0.90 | 74.3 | 78.8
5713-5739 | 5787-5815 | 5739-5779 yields -0.37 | 73.8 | 75.2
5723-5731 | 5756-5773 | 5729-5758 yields -0.54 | 73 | 74.8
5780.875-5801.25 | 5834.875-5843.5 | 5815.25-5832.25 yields -0.60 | 73.5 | 78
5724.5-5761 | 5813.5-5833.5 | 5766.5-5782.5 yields 0.29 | 74.7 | 78.8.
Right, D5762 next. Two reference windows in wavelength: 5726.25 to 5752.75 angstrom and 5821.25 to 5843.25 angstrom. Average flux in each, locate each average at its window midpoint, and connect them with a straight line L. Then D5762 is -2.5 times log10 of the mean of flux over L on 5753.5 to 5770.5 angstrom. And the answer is 0.02 mag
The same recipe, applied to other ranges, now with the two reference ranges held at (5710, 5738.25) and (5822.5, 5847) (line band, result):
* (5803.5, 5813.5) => 0.03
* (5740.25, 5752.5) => -0.02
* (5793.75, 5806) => 0.00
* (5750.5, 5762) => 0.00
